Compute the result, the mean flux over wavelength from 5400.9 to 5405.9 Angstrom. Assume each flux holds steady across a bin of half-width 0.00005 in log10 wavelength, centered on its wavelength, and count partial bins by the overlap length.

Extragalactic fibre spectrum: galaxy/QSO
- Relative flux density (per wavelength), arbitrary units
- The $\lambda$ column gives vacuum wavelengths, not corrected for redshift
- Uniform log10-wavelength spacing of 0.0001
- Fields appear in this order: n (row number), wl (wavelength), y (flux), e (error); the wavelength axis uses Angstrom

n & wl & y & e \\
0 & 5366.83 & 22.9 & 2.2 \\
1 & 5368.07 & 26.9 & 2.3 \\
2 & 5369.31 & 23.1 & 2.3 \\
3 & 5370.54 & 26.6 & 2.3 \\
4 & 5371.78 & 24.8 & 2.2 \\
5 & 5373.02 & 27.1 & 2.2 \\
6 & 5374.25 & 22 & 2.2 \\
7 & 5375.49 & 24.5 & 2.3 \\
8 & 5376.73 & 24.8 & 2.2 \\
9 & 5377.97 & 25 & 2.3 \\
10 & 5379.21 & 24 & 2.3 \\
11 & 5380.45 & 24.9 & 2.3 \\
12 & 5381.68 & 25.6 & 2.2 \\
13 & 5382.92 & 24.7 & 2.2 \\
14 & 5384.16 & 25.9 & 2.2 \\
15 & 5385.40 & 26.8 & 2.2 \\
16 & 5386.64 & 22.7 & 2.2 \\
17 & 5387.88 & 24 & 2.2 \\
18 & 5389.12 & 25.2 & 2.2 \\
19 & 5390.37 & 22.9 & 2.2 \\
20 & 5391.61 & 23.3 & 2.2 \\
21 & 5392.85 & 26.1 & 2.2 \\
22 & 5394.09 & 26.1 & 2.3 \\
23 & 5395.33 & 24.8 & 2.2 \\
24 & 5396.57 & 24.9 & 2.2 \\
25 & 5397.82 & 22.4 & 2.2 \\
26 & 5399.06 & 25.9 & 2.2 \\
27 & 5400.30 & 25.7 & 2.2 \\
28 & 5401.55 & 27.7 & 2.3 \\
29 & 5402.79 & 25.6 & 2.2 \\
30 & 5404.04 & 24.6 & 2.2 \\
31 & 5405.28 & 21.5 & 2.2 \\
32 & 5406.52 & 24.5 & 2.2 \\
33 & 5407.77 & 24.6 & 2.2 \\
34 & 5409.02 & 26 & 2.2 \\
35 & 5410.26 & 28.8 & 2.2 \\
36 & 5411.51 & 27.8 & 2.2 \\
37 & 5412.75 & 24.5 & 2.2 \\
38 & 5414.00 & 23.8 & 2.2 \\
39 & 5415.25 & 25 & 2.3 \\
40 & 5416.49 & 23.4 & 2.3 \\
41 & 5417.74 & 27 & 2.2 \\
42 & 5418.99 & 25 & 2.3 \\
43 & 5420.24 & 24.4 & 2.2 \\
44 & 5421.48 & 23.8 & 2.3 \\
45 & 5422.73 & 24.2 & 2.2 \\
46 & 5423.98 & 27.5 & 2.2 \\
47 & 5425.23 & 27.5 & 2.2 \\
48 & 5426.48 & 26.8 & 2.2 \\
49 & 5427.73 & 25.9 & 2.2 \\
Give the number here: 24.8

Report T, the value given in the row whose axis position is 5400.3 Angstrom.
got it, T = 25.7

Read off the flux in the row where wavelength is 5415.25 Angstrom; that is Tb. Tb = 25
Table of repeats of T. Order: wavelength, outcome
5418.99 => 25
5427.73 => 25.9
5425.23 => 27.5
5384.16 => 25.9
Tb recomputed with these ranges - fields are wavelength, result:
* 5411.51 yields 27.8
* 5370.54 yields 26.6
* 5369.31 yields 23.1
